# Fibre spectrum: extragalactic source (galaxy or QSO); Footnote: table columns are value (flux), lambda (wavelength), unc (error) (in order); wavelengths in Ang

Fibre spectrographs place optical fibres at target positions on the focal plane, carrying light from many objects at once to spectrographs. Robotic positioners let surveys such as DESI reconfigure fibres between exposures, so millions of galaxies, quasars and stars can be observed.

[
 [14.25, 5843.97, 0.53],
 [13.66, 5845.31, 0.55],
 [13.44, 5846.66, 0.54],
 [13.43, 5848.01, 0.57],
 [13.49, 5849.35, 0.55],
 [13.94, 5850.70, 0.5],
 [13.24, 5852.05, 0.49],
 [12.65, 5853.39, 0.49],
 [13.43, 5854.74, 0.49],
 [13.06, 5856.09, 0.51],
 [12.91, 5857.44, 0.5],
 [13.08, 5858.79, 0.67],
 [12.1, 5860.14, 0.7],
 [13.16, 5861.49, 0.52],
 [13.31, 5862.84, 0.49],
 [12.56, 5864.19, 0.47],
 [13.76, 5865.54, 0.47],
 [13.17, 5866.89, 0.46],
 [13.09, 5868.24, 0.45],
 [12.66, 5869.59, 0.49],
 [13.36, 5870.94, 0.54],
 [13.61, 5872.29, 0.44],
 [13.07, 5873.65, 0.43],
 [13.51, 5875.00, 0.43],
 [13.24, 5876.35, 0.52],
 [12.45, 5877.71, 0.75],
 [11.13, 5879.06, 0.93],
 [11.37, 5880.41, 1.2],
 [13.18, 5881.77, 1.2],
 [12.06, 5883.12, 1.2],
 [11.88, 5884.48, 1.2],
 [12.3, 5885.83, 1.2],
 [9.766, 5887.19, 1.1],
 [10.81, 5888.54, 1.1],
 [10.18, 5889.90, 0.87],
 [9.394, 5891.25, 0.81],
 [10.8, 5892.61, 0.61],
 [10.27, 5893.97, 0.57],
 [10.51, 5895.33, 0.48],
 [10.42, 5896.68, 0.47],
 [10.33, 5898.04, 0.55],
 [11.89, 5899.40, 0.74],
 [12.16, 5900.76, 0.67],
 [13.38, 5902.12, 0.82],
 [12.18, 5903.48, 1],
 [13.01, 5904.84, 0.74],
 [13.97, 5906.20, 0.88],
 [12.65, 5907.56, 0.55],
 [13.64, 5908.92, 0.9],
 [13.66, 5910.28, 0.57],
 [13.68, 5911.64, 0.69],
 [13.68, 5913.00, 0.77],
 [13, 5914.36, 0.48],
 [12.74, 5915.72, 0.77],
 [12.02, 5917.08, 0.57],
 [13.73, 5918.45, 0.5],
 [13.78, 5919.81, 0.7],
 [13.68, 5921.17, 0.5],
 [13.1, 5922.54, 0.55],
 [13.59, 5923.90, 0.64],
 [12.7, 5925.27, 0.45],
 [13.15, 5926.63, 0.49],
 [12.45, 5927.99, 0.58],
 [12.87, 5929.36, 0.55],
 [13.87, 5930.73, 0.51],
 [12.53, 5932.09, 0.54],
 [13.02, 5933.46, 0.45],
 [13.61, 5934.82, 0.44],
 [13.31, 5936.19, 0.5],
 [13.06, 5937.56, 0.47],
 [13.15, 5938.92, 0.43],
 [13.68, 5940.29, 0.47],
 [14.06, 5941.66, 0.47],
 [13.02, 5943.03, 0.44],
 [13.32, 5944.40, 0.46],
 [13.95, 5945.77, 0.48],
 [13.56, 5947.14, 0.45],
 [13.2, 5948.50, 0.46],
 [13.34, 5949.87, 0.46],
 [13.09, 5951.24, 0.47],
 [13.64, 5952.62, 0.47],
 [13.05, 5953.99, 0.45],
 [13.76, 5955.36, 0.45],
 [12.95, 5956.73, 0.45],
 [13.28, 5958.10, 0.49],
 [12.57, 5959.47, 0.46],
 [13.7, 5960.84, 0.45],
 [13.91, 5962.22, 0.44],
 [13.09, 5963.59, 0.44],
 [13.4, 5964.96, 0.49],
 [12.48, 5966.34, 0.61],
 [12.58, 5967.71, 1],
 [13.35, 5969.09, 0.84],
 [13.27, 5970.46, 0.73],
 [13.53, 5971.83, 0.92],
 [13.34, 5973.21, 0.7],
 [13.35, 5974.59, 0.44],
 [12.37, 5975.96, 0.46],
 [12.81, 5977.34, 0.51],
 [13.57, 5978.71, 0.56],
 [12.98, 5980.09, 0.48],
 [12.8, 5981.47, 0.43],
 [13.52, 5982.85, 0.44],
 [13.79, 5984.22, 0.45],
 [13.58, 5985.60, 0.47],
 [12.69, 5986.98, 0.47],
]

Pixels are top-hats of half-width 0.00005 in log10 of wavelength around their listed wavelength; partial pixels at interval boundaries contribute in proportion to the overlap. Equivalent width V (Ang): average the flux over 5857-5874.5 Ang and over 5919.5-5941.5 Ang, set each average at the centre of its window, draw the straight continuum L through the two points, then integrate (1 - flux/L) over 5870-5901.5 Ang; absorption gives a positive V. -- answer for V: 3.53 Ang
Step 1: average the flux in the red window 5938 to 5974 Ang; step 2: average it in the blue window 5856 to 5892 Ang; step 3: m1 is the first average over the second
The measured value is 1.08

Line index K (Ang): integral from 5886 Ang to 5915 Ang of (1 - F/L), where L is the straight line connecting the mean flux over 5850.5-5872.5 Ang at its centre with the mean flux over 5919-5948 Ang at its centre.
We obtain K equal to 2.9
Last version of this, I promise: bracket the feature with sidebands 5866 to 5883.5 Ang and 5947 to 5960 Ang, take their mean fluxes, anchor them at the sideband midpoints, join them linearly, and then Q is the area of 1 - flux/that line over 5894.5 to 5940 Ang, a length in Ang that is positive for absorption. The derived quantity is 0.6 Ang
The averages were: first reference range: 12.8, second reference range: 13.2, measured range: 12.9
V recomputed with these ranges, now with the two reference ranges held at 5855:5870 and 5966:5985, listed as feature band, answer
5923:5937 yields -0.03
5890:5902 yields 2.05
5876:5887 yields 0.81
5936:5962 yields -0.50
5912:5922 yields -0.13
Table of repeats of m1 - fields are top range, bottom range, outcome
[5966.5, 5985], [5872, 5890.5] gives 1.10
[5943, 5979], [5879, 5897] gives 1.20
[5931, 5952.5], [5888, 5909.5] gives 1.15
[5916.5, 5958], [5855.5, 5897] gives 1.09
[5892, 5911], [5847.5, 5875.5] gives 0.92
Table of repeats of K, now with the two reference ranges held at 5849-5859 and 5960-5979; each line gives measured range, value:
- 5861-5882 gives 0.5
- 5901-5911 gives 0.0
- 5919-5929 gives 0.0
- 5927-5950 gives -0.2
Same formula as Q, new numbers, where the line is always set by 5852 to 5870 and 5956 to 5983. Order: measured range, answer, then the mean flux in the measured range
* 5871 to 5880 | 0.14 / 12.8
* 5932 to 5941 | -0.10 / 13.2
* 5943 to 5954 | -0.23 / 13.4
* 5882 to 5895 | 2.14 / 10.9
